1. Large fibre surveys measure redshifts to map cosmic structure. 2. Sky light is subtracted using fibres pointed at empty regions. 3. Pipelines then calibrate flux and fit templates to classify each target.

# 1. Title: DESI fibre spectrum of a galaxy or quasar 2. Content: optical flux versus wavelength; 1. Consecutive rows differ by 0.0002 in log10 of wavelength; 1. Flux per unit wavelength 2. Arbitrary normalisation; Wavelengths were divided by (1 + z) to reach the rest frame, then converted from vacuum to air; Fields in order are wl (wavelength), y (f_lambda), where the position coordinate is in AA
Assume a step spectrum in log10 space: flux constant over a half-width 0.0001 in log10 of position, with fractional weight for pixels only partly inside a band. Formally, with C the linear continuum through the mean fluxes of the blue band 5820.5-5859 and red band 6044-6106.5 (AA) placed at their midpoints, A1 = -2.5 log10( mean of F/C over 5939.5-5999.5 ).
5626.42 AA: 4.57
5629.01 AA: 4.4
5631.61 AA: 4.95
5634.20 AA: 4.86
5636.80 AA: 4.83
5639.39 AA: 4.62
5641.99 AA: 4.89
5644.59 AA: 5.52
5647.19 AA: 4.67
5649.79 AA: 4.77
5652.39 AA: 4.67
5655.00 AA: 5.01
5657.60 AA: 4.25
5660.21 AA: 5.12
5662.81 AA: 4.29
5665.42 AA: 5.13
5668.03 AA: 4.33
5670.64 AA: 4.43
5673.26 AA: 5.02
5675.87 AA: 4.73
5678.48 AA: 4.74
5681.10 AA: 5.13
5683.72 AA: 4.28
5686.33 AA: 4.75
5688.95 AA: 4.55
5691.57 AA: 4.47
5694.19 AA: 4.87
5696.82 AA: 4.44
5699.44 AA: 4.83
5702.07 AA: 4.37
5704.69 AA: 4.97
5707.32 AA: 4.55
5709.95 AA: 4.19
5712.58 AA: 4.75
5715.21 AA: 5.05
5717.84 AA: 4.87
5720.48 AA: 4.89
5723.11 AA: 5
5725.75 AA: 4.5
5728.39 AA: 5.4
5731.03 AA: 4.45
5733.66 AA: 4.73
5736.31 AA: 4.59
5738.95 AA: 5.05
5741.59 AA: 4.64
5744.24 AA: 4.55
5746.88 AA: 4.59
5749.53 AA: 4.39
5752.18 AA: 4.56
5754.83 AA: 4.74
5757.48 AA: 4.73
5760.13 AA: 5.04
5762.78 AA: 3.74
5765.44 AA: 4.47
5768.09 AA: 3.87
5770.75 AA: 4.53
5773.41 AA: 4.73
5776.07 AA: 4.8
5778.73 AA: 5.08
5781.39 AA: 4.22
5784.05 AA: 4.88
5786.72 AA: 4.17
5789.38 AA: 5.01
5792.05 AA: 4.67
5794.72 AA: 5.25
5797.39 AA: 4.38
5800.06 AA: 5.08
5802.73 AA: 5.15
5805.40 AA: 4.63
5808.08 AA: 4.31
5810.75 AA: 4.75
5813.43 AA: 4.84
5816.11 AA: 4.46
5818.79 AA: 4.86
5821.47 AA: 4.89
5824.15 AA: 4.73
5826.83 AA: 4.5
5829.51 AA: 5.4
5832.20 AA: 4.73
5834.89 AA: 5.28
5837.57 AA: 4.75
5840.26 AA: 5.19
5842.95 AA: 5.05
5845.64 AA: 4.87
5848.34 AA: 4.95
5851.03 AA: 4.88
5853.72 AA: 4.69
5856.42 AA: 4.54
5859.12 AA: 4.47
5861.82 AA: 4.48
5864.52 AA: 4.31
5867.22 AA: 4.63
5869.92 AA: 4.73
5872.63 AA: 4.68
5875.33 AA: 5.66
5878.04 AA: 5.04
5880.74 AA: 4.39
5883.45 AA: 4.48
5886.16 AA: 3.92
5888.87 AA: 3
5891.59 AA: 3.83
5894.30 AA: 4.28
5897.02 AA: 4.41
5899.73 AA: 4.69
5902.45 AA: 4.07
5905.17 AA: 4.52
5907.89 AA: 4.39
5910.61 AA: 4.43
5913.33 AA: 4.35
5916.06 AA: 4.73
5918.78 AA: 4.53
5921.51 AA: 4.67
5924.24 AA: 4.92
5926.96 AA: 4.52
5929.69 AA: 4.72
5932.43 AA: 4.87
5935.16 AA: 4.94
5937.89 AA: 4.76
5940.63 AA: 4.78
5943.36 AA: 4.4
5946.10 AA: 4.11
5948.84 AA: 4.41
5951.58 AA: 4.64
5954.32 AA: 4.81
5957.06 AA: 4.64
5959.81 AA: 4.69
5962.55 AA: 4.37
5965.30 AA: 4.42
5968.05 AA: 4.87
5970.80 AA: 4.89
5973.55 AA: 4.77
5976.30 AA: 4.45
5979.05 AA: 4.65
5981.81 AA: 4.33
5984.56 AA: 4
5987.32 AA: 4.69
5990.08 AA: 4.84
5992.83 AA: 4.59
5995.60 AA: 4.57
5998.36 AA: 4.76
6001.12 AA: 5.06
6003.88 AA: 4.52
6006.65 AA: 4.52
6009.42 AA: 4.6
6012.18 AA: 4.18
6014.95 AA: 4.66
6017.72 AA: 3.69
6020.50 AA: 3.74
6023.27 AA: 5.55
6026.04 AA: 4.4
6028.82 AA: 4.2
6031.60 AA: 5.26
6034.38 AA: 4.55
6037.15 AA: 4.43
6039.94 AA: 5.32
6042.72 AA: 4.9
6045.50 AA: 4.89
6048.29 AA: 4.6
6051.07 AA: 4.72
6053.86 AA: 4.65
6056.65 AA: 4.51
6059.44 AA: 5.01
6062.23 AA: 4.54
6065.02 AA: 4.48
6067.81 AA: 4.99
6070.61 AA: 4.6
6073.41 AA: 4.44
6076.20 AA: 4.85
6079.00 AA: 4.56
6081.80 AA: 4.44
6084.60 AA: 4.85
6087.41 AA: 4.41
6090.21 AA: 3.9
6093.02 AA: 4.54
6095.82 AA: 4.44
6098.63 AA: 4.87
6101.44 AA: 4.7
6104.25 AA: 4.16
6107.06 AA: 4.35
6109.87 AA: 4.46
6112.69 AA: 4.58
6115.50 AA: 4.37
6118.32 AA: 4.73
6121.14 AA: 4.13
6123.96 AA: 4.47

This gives 0.03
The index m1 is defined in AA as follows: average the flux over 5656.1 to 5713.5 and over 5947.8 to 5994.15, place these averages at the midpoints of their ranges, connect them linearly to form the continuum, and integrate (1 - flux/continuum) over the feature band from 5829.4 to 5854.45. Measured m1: -1.9 AA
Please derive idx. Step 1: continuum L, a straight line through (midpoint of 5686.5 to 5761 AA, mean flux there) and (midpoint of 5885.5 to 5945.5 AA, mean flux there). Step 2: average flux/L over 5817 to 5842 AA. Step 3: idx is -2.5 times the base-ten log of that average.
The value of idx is -0.08 mag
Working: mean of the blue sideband 4.7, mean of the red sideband 4.44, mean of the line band 4.92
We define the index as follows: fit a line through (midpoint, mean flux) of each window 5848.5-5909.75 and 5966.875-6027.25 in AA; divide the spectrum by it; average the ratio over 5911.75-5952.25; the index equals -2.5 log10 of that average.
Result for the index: -0.03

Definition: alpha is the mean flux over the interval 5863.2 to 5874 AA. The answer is 4.59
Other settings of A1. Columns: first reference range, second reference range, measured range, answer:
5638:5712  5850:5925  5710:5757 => -0.02 mag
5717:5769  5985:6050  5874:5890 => 0.05 mag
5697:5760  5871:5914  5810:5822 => -0.05 mag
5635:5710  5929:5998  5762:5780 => 0.05 mag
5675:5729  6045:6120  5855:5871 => 0.03 mag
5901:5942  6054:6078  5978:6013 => 0.02 mag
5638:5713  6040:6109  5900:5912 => 0.06 mag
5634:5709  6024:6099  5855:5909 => 0.06 mag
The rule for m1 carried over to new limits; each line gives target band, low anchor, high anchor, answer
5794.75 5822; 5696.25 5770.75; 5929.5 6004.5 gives -0.7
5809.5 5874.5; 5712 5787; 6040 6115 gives -2.0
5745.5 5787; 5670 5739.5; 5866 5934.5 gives 1.0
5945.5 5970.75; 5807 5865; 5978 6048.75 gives 0.4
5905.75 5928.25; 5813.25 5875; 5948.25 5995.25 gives 0.5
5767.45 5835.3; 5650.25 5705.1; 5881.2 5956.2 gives -2.6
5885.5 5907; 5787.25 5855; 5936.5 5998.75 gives 2.8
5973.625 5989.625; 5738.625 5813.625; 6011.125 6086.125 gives 0.5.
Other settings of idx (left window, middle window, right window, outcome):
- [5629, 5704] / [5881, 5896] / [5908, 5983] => 0.175 mag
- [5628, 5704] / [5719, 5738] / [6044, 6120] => -0.022 mag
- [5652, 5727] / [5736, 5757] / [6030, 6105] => 0.010 mag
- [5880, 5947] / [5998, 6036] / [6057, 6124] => -0.012 mag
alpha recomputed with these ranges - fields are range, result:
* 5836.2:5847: 4.97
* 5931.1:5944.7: 4.75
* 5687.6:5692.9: 4.51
